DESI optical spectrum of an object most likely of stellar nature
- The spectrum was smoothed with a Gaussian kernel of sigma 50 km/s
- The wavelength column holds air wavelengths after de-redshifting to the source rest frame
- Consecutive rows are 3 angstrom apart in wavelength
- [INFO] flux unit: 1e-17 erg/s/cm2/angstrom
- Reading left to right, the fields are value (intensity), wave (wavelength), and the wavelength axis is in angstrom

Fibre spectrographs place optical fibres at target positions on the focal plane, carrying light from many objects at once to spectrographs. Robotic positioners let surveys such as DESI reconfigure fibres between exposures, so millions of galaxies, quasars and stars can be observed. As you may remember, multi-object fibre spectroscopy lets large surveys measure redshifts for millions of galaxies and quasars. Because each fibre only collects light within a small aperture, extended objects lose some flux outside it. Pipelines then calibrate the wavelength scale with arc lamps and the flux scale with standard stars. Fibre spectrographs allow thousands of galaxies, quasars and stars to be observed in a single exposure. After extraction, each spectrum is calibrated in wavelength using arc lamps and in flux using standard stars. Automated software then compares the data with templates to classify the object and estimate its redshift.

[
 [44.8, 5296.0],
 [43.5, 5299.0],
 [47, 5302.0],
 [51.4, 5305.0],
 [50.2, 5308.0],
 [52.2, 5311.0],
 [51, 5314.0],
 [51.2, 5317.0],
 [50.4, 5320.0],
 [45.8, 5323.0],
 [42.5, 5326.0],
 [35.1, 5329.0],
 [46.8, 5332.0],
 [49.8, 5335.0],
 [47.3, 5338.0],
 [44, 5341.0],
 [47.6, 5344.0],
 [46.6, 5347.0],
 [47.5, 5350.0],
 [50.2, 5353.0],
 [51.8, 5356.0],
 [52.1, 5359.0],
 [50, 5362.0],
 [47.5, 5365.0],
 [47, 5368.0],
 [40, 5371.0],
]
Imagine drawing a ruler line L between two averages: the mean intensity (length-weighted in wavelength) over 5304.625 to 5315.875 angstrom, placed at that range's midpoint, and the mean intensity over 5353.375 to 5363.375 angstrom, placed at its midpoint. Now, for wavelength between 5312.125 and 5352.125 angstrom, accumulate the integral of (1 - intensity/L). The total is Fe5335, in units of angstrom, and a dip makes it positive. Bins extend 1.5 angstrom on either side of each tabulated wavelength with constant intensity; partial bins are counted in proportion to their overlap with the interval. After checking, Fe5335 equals 3.5 angstrom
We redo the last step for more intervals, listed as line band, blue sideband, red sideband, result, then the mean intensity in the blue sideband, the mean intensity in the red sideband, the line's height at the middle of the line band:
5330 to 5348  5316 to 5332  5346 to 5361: 0.3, 45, 49.8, 47.4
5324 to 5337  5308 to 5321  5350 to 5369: 1.7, 51.1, 49.7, 50.6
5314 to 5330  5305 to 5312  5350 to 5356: 1.6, 51.2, 49.9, 50.8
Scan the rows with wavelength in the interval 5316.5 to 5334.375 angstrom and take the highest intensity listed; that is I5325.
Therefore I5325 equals 51.2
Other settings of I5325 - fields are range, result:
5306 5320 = 52.2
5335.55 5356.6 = 51.8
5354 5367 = 52.1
